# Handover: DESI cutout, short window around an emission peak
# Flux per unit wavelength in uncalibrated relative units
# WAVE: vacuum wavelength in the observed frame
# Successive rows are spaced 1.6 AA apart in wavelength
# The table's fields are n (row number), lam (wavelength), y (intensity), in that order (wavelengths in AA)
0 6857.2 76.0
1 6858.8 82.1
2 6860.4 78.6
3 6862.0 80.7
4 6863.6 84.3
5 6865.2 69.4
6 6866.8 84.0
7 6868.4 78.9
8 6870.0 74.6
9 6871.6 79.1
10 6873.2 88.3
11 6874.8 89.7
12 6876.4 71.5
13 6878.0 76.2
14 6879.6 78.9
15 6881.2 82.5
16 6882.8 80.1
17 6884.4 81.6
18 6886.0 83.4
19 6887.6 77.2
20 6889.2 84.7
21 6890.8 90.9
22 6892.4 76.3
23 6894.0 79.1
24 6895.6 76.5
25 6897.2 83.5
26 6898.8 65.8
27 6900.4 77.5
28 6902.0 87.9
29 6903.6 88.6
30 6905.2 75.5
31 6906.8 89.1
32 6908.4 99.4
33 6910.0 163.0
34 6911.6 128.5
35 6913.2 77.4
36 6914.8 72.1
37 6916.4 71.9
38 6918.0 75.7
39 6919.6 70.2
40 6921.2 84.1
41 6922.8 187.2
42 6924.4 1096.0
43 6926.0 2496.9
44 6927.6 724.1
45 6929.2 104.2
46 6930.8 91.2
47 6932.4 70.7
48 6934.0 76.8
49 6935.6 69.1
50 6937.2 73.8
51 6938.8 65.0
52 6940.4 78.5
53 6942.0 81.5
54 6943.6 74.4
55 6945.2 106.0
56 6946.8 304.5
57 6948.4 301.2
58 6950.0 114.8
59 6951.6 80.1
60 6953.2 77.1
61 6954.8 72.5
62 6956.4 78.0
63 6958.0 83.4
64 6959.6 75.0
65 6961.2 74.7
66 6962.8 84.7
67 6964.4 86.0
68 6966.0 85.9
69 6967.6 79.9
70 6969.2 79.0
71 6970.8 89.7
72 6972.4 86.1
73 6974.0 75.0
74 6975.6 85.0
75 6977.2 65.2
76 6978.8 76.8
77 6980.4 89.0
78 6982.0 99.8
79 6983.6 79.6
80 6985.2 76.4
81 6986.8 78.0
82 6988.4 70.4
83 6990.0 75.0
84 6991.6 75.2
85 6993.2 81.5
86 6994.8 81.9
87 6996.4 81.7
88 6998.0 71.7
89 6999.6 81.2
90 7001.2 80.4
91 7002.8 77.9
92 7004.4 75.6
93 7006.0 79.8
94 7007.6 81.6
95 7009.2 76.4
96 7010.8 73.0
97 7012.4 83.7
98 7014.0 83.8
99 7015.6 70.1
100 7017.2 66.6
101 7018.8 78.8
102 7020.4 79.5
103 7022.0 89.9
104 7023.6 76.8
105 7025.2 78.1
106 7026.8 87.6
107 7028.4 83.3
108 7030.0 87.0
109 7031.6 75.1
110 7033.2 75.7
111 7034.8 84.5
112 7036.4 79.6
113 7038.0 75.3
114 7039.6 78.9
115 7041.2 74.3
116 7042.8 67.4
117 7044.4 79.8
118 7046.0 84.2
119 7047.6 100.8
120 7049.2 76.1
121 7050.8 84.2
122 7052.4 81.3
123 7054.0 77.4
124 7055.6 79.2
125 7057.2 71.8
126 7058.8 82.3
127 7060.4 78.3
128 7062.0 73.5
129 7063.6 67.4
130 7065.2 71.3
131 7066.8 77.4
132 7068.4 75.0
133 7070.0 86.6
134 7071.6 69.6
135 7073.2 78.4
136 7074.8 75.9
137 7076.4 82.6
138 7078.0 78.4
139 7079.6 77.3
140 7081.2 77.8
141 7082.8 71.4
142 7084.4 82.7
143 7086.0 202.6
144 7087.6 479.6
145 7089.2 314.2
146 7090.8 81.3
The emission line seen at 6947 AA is [N II] 6583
